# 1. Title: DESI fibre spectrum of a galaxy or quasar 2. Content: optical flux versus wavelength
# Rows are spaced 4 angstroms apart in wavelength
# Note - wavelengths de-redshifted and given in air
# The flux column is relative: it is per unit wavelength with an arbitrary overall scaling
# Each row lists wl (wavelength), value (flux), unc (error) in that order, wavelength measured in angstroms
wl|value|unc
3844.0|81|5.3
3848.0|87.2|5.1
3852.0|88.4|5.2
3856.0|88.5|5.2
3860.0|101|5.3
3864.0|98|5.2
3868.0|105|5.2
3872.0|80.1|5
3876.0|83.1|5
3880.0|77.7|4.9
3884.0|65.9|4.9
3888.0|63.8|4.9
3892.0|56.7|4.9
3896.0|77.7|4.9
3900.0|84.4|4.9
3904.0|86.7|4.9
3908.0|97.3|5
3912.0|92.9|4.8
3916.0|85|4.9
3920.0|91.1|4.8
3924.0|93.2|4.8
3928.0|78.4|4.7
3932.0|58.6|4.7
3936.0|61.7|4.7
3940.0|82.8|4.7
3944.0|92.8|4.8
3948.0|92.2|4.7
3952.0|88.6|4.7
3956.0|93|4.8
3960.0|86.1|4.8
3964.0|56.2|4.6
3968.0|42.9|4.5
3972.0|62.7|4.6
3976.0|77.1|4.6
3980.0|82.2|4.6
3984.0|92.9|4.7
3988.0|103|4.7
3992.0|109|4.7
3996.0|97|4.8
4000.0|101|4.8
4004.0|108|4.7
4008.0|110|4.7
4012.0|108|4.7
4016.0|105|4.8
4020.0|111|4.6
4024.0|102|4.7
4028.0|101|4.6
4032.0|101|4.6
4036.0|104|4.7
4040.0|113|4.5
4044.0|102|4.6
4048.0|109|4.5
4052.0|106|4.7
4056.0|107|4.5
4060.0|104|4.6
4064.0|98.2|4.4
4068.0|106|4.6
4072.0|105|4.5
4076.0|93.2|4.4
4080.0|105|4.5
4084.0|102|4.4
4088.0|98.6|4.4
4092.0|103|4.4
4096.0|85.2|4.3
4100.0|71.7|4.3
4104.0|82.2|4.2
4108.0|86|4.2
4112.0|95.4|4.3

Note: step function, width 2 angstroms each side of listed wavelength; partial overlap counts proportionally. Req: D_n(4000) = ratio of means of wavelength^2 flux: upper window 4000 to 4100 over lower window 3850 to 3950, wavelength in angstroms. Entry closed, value 1.33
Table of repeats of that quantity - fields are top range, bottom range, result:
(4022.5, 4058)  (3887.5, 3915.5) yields 1.39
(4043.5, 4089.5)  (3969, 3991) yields 1.30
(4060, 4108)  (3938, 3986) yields 1.28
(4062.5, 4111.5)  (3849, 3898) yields 1.28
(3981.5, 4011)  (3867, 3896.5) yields 1.45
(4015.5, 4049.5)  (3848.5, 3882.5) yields 1.28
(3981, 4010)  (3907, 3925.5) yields 1.16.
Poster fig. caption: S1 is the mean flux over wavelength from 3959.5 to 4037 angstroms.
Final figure 93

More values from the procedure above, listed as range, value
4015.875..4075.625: 105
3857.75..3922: 84.2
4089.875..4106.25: 85.6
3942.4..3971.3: 77.9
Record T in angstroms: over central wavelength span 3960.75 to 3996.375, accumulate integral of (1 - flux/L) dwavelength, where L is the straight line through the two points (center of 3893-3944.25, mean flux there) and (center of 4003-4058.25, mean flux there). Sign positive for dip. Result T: 5.9 angstroms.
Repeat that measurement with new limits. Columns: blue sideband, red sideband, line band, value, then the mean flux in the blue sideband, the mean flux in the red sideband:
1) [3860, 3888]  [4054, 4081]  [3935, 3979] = 7.5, 84.6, 103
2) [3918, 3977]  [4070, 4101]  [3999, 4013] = -3.6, 77.2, 96.2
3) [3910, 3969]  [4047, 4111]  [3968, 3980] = 2.4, 80.3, 97.4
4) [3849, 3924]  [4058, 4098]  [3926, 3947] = 3.1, 84.9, 100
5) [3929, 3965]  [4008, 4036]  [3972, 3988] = 1.3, 79.7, 105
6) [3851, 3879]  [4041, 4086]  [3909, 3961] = 6.1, 91.6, 104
